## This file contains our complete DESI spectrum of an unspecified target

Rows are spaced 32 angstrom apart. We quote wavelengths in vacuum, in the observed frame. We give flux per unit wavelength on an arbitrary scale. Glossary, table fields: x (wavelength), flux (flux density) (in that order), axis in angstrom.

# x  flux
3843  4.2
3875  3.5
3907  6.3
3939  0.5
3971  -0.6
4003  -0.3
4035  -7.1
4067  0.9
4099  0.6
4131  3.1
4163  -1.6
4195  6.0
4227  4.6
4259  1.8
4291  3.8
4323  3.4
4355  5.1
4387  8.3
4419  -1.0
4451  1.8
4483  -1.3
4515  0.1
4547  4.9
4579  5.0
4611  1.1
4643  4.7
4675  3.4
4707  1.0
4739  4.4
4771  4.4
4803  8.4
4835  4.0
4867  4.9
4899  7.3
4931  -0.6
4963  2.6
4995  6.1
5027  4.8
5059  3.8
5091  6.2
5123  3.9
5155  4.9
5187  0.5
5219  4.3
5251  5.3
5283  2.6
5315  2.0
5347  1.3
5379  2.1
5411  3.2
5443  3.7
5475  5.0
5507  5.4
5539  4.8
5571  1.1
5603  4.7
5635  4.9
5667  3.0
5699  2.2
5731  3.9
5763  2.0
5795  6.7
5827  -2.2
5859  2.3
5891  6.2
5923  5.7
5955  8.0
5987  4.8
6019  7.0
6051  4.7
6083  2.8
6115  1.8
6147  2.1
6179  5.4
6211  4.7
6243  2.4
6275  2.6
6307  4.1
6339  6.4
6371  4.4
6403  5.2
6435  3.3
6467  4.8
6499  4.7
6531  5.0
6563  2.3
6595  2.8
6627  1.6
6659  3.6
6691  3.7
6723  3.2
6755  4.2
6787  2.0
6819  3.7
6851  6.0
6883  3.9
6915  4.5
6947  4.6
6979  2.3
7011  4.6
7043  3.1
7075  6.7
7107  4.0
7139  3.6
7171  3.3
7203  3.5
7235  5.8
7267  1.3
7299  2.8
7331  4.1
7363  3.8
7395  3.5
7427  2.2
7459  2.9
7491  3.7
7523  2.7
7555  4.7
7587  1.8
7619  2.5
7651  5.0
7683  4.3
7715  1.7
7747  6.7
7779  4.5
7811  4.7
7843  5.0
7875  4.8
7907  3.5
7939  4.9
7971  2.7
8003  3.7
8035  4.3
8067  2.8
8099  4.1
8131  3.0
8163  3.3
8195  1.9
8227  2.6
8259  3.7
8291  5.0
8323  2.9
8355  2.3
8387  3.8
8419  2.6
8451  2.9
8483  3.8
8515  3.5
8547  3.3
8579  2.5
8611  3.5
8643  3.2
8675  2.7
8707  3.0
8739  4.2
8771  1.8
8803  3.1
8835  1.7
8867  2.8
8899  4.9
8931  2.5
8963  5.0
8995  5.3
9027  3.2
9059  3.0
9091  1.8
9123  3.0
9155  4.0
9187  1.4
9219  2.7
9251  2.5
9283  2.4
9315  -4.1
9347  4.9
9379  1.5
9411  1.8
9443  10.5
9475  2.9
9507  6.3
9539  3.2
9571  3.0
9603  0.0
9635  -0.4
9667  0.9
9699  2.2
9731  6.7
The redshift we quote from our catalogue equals 0.18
